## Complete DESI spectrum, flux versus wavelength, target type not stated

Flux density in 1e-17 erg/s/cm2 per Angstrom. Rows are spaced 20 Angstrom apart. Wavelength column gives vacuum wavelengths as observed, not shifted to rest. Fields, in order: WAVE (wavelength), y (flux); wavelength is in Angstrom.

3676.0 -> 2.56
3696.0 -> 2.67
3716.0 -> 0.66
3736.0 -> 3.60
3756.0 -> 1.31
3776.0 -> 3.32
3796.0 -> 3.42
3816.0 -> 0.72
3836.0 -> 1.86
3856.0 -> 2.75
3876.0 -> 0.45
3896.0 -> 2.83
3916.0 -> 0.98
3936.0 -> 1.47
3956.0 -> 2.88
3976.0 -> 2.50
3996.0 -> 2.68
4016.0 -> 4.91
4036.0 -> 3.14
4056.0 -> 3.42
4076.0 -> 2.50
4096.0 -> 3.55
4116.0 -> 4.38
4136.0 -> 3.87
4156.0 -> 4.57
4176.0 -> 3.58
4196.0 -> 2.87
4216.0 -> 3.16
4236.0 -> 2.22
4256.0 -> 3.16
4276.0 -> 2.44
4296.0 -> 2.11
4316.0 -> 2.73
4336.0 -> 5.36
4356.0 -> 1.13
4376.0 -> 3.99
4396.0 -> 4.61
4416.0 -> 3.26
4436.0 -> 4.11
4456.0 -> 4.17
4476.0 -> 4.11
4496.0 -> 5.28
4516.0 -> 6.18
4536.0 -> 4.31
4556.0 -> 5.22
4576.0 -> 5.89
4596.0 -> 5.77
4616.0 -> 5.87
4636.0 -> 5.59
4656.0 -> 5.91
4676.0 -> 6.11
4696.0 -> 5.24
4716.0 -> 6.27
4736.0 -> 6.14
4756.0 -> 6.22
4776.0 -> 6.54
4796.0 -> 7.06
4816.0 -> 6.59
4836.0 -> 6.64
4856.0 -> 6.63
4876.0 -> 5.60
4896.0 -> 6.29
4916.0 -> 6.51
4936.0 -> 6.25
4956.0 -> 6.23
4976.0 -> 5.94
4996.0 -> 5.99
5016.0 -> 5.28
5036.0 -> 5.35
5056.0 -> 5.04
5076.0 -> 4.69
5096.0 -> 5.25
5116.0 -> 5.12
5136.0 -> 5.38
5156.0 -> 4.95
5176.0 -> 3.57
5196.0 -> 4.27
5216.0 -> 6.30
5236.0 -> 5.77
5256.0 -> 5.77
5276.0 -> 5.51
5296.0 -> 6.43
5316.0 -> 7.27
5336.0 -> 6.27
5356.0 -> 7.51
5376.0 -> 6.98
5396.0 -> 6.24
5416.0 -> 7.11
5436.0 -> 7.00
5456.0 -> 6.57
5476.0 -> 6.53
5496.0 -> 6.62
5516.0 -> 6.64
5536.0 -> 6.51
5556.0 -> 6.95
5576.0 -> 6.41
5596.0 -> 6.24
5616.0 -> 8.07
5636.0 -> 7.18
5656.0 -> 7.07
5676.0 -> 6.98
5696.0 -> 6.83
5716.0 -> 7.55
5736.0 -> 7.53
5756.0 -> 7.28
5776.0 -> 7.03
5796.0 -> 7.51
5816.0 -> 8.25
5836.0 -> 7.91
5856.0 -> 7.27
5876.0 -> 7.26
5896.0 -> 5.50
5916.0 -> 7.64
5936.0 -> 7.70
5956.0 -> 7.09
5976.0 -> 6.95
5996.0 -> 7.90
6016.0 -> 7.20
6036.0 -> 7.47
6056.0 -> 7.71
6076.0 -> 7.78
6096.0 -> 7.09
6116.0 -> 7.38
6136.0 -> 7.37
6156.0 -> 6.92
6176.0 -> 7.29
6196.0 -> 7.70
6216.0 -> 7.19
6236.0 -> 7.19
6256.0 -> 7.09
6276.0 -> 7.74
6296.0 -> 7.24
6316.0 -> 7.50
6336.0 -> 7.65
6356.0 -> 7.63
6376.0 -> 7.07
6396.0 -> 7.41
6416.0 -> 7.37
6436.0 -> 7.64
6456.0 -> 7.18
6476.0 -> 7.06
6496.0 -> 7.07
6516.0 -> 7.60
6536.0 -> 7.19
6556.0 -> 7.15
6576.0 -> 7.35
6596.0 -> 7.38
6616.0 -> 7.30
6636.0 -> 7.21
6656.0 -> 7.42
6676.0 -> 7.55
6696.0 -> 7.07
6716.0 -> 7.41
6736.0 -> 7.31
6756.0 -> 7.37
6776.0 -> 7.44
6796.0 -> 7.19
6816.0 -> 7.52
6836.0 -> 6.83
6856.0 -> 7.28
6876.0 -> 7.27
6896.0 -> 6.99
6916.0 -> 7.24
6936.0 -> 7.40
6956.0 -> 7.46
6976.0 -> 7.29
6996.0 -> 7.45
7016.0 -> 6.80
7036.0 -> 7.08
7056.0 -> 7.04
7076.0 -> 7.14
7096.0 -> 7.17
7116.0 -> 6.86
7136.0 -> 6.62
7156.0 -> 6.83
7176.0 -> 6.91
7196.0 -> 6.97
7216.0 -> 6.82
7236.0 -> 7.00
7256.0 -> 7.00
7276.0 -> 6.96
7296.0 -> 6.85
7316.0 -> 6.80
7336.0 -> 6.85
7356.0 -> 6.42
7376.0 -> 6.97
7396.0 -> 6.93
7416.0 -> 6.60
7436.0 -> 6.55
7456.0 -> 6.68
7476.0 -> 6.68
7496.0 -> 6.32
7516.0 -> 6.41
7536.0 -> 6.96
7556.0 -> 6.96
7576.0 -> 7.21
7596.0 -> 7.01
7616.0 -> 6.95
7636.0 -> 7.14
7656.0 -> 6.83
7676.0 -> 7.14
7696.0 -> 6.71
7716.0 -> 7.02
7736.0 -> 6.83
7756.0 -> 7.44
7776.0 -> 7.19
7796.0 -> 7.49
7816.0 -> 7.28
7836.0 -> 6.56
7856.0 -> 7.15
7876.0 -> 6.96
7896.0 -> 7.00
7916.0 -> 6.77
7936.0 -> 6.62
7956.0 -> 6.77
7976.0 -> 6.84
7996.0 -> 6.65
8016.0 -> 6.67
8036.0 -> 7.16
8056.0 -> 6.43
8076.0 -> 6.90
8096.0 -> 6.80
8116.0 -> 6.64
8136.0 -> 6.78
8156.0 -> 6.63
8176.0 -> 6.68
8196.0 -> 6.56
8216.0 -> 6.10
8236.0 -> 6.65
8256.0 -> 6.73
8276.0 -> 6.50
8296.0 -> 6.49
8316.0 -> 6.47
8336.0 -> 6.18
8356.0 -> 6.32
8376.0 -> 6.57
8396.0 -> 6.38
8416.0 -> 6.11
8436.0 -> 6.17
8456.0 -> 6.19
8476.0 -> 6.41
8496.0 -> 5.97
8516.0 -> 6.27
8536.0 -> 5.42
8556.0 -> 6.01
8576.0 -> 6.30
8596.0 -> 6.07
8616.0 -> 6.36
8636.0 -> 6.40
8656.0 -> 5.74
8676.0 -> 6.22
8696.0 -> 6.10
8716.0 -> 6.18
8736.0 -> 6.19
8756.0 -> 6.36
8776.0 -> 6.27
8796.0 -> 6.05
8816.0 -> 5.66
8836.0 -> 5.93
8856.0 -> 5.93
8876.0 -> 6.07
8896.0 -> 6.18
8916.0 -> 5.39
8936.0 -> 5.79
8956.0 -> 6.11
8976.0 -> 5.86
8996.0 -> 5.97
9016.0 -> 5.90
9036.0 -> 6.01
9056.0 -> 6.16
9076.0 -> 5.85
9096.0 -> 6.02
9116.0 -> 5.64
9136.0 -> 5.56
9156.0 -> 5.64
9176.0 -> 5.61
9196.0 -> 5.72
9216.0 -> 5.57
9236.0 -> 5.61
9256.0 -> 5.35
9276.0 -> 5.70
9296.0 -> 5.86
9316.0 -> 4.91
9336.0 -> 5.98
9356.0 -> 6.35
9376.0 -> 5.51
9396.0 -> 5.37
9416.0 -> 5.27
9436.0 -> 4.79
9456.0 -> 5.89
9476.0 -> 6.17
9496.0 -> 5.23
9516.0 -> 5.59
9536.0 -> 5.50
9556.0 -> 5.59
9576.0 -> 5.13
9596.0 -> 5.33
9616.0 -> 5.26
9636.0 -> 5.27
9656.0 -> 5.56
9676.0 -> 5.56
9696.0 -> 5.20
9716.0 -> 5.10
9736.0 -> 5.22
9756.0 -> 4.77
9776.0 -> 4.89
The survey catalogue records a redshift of 0.00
